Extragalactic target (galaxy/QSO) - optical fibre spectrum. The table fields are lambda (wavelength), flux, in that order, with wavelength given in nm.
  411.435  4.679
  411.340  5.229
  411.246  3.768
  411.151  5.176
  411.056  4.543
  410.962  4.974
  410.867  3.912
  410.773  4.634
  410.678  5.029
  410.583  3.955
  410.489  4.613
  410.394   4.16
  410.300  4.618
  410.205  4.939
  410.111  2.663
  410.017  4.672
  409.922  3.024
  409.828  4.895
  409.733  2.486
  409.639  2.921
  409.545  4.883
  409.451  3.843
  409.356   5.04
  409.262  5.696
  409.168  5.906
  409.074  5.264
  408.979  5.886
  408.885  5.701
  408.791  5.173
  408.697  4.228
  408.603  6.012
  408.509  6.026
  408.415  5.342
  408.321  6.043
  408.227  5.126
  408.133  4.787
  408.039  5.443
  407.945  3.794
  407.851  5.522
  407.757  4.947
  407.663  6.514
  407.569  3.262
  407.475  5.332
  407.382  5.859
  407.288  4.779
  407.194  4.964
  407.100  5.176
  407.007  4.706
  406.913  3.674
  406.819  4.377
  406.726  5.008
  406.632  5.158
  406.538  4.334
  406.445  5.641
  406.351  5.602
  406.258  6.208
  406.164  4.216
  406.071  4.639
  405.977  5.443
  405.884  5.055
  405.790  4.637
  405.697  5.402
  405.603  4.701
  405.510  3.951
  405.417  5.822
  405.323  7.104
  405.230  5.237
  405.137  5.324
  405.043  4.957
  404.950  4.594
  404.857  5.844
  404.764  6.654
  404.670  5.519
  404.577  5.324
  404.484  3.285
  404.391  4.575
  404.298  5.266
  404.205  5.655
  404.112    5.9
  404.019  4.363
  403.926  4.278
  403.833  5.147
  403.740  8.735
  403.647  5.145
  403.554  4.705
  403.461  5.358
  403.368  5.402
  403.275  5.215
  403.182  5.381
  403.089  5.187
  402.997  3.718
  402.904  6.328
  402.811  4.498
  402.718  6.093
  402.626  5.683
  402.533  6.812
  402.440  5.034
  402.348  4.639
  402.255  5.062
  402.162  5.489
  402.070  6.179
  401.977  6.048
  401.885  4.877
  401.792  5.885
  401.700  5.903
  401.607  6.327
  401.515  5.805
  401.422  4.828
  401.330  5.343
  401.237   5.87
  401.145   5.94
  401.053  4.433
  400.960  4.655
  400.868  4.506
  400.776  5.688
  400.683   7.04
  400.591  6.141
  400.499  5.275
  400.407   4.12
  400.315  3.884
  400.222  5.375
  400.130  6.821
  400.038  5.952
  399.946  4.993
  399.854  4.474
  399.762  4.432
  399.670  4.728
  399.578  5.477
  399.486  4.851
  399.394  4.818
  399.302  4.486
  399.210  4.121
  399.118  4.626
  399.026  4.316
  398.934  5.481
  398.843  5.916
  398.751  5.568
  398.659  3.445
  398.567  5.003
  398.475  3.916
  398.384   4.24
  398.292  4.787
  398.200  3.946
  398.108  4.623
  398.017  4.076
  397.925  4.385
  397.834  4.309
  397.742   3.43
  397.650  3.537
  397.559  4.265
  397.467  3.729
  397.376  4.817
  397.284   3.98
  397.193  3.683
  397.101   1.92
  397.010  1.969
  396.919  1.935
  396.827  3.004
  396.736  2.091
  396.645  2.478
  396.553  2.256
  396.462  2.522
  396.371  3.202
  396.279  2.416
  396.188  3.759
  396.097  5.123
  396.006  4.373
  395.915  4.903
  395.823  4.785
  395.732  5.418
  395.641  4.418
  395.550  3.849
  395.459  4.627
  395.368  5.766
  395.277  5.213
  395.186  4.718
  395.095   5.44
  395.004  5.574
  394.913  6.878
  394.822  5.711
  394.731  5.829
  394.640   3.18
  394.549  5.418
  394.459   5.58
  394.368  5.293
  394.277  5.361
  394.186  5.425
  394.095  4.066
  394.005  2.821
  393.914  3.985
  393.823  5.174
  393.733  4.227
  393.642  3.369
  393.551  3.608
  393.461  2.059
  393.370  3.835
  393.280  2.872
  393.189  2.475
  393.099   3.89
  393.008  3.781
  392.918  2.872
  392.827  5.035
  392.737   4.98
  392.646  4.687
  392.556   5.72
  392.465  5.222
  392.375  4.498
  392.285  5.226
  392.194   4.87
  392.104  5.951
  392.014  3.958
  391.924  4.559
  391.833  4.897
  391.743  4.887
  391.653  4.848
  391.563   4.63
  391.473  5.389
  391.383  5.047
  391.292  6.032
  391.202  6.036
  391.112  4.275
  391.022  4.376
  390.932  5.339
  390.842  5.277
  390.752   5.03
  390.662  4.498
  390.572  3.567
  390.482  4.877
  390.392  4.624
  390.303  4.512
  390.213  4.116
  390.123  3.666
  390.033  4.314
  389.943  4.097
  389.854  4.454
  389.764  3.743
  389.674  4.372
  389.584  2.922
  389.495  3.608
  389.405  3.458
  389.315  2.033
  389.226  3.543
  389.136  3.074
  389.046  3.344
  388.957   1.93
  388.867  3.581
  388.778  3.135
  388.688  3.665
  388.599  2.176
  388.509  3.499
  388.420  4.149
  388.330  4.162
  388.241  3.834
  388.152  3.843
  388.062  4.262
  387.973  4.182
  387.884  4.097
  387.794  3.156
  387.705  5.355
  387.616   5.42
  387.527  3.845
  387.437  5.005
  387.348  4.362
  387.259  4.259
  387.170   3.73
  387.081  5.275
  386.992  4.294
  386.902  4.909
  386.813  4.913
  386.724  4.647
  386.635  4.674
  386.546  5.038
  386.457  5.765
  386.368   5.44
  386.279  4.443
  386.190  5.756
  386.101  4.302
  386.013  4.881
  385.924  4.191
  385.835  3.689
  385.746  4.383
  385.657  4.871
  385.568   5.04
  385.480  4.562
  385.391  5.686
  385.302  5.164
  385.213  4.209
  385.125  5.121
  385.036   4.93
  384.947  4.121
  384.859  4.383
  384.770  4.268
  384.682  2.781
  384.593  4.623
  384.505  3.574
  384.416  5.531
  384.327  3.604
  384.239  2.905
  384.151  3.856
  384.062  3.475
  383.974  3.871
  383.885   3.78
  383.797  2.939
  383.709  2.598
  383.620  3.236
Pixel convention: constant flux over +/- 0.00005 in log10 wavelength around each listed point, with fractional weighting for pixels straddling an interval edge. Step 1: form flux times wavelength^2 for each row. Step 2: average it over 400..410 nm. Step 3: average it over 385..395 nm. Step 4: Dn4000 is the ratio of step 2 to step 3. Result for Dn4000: 1.27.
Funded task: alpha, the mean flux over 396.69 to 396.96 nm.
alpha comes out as 2.35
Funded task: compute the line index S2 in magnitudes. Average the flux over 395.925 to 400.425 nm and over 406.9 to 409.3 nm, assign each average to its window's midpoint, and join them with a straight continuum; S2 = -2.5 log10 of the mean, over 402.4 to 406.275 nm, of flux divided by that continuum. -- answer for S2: -0.11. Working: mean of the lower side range 4.12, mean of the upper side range 5.22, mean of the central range 5.29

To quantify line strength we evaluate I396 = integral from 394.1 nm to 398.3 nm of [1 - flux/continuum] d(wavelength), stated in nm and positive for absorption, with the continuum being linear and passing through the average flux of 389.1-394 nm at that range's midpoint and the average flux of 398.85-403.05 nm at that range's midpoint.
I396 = 0.48 nm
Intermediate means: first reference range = 4.29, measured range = 4.21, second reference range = 5.28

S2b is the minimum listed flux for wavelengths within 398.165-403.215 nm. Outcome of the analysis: 3.445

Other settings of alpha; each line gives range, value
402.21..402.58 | 5.38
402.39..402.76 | 5.9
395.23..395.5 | 5.21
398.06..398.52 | 4.31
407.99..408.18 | 5.1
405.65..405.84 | 5.01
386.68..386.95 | 4.8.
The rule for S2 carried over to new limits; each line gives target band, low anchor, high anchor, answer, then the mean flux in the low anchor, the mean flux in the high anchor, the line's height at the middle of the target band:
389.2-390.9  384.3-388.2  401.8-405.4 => 0.171 mag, 4.56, 5.39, 4.74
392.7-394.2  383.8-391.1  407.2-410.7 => 0.167 mag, 4.21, 4.82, 4.38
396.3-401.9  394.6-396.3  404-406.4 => 0.120 mag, 4.88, 5.21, 5.01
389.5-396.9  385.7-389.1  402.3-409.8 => 0.027 mag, 4.25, 5.14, 4.53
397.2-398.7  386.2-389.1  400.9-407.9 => 0.172 mag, 4.21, 5.26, 4.86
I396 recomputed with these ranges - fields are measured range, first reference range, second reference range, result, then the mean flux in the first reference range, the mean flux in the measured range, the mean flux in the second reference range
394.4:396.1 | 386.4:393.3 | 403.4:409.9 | -0.20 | 4.3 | 5.1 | 5.1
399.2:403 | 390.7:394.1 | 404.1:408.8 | -0.35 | 4.47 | 5.33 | 5.13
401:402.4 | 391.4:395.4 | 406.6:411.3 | -0.24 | 4.63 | 5.5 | 4.77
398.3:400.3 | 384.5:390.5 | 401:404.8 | 0.09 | 4.21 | 4.89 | 5.41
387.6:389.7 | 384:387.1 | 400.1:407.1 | 0.49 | 4.54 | 3.58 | 5.29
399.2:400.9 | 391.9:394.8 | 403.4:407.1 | -0.11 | 4.38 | 5.14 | 5.17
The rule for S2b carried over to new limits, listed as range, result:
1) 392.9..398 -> 1.92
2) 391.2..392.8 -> 3.958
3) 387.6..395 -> 1.93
